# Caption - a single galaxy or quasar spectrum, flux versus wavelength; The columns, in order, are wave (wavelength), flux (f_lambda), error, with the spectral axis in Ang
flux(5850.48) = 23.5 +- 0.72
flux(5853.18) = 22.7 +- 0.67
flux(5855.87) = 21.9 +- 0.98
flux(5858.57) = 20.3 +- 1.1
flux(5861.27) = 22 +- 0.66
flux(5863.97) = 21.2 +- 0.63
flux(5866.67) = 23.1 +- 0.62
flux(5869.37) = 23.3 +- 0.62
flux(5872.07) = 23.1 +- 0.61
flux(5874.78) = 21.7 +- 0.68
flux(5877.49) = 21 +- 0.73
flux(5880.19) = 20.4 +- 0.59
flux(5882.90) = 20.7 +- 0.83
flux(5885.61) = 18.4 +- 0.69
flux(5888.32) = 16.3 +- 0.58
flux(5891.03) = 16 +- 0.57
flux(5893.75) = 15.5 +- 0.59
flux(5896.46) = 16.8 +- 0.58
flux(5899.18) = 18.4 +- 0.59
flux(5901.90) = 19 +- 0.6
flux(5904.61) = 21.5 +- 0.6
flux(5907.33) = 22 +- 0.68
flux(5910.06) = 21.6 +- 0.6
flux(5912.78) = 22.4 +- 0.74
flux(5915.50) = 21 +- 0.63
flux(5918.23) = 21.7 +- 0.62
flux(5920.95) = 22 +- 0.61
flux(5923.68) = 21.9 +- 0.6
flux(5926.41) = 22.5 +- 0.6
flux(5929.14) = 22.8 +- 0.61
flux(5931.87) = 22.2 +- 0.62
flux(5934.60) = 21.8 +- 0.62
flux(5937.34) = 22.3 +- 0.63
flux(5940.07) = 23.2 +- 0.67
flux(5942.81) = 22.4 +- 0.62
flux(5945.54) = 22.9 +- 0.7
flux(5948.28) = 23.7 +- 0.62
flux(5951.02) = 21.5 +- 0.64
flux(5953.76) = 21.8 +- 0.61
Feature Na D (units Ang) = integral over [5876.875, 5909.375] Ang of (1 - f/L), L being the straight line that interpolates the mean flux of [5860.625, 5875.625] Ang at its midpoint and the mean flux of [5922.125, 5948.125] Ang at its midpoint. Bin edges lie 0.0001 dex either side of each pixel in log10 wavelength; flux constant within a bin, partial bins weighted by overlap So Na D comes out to 5.2 Ang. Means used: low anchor 22.4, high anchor 22.5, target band 18.8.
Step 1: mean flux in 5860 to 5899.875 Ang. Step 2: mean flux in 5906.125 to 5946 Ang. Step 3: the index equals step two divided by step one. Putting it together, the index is 1.12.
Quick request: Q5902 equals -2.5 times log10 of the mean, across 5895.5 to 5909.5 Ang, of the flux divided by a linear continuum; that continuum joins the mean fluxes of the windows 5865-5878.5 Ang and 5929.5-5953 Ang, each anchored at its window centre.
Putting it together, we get 0.14 mag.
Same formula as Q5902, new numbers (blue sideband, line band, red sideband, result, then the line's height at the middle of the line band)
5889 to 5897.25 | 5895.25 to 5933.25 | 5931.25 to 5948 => -0.12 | 19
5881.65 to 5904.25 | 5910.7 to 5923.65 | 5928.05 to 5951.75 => -0.08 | 20.3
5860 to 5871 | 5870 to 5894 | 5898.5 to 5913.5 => 0.12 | 21.8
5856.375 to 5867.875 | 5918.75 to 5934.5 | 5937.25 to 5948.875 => 0.02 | 22.7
